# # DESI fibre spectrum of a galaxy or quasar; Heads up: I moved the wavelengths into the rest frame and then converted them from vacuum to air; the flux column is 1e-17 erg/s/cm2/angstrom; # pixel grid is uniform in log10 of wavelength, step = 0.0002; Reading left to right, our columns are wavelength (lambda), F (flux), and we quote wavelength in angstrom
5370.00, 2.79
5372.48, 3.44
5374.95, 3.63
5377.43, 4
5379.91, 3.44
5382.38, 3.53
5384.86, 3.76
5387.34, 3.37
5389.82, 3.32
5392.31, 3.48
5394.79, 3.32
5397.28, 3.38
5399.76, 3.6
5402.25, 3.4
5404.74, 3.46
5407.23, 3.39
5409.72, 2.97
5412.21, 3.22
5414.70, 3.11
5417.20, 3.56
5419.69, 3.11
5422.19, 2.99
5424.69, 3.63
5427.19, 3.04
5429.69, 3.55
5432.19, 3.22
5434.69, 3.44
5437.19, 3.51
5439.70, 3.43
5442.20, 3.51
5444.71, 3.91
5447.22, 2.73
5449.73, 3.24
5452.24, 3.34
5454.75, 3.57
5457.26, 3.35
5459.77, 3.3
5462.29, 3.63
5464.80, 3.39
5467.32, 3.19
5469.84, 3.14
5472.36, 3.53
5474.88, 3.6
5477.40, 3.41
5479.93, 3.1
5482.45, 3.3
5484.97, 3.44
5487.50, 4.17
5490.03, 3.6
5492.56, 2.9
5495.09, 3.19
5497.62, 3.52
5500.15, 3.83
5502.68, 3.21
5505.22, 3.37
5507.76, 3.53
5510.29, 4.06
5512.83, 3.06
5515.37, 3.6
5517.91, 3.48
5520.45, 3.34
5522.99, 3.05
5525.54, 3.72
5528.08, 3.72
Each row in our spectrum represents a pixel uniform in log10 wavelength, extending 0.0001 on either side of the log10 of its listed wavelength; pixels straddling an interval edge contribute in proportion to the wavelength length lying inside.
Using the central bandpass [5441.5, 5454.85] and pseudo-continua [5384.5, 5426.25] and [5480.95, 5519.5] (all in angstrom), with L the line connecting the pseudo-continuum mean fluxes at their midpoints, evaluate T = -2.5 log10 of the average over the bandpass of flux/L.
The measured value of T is 0.015 mag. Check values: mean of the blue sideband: 3.35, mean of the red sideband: 3.48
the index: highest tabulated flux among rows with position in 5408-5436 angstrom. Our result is 3.63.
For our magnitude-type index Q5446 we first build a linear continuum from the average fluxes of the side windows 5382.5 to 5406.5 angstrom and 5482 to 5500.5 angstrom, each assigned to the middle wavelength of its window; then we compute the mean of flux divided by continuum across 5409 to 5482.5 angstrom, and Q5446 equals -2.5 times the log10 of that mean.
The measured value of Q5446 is 0.043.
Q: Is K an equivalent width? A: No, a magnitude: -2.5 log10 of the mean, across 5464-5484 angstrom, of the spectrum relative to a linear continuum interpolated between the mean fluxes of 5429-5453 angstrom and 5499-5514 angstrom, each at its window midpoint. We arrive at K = 0.037 mag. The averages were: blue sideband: 3.39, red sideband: 3.51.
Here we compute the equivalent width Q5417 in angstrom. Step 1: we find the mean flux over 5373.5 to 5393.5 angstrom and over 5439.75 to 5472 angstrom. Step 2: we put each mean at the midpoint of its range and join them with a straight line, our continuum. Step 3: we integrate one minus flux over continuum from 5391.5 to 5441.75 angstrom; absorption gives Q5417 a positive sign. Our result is 1.9 angstrom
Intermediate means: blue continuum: 3.56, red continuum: 3.37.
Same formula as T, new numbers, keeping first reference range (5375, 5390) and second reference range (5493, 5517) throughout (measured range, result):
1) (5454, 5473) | 0.04 mag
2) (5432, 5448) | 0.03 mag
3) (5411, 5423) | 0.11 mag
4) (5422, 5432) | 0.07 mag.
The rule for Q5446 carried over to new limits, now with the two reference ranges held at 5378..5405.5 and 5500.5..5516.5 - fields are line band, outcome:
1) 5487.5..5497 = 0.04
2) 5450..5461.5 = 0.03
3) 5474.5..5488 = 0.01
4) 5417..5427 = 0.07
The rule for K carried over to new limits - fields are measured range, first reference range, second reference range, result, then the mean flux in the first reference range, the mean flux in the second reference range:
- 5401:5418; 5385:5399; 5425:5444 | 0.038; 3.41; 3.41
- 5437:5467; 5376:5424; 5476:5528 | 0.008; 3.39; 3.45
